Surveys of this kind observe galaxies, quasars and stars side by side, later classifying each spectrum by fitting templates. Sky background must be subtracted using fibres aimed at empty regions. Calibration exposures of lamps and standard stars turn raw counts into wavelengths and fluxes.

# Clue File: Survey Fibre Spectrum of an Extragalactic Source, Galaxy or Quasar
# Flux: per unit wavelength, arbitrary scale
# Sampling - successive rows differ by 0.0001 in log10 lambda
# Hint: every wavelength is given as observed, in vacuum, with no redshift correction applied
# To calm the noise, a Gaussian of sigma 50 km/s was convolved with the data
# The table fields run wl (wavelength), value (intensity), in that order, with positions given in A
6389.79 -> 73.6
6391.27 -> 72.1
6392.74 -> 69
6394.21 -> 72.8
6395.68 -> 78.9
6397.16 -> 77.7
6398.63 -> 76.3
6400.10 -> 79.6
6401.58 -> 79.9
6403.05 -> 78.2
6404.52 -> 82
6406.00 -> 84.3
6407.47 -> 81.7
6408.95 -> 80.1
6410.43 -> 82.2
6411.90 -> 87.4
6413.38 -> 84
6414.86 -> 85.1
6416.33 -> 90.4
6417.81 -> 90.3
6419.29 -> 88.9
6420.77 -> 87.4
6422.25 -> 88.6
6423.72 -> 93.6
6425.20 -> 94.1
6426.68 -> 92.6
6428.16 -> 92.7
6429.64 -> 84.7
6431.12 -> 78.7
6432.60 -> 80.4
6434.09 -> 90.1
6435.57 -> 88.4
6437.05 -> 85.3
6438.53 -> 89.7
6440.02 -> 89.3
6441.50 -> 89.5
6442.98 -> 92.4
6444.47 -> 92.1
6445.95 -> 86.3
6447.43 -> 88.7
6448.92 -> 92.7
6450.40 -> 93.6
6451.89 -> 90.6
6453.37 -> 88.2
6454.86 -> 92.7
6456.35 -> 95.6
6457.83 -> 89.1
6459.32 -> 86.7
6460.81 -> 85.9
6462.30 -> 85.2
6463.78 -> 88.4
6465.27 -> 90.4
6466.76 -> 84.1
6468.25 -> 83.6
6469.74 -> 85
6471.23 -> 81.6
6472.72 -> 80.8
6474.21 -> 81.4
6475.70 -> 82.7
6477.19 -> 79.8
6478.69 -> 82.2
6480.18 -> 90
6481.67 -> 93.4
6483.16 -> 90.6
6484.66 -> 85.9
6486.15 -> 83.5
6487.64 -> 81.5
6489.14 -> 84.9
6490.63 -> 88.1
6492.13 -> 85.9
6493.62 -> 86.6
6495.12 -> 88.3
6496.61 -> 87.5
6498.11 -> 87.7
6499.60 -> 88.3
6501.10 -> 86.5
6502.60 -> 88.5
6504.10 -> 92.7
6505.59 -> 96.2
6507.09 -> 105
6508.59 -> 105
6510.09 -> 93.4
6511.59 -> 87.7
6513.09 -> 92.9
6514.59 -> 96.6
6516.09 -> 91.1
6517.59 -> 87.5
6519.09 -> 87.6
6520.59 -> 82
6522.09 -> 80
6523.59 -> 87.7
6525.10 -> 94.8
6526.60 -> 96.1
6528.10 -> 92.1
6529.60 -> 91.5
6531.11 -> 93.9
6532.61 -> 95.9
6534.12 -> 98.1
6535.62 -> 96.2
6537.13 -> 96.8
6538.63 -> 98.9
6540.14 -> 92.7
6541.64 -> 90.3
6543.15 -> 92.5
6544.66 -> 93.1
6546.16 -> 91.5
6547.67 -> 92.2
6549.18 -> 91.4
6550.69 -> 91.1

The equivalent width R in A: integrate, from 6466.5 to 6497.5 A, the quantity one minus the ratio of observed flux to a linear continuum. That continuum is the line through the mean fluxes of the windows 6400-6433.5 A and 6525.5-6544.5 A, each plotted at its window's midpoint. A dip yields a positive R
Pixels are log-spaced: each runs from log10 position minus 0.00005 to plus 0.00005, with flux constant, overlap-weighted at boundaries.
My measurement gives 1.9 A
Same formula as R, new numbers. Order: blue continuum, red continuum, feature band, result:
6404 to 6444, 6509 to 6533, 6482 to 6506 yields 0.58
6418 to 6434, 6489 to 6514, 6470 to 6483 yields 0.84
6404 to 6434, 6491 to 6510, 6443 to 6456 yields -0.36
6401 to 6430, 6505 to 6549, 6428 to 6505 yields 1.90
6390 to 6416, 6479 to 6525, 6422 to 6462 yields -2.82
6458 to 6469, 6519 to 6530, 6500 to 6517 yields -1.08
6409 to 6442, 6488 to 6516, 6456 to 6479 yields 1.16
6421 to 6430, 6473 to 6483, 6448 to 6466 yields -0.49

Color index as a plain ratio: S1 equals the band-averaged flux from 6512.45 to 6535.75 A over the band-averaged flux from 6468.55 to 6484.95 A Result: 1.08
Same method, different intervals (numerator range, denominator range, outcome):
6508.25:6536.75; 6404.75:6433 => 1.06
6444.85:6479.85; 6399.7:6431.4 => 1.01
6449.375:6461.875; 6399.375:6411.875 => 1.11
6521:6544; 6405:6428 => 1.06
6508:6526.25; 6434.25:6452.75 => 1.01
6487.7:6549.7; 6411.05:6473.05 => 1.04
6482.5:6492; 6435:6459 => 0.95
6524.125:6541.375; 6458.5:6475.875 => 1.12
